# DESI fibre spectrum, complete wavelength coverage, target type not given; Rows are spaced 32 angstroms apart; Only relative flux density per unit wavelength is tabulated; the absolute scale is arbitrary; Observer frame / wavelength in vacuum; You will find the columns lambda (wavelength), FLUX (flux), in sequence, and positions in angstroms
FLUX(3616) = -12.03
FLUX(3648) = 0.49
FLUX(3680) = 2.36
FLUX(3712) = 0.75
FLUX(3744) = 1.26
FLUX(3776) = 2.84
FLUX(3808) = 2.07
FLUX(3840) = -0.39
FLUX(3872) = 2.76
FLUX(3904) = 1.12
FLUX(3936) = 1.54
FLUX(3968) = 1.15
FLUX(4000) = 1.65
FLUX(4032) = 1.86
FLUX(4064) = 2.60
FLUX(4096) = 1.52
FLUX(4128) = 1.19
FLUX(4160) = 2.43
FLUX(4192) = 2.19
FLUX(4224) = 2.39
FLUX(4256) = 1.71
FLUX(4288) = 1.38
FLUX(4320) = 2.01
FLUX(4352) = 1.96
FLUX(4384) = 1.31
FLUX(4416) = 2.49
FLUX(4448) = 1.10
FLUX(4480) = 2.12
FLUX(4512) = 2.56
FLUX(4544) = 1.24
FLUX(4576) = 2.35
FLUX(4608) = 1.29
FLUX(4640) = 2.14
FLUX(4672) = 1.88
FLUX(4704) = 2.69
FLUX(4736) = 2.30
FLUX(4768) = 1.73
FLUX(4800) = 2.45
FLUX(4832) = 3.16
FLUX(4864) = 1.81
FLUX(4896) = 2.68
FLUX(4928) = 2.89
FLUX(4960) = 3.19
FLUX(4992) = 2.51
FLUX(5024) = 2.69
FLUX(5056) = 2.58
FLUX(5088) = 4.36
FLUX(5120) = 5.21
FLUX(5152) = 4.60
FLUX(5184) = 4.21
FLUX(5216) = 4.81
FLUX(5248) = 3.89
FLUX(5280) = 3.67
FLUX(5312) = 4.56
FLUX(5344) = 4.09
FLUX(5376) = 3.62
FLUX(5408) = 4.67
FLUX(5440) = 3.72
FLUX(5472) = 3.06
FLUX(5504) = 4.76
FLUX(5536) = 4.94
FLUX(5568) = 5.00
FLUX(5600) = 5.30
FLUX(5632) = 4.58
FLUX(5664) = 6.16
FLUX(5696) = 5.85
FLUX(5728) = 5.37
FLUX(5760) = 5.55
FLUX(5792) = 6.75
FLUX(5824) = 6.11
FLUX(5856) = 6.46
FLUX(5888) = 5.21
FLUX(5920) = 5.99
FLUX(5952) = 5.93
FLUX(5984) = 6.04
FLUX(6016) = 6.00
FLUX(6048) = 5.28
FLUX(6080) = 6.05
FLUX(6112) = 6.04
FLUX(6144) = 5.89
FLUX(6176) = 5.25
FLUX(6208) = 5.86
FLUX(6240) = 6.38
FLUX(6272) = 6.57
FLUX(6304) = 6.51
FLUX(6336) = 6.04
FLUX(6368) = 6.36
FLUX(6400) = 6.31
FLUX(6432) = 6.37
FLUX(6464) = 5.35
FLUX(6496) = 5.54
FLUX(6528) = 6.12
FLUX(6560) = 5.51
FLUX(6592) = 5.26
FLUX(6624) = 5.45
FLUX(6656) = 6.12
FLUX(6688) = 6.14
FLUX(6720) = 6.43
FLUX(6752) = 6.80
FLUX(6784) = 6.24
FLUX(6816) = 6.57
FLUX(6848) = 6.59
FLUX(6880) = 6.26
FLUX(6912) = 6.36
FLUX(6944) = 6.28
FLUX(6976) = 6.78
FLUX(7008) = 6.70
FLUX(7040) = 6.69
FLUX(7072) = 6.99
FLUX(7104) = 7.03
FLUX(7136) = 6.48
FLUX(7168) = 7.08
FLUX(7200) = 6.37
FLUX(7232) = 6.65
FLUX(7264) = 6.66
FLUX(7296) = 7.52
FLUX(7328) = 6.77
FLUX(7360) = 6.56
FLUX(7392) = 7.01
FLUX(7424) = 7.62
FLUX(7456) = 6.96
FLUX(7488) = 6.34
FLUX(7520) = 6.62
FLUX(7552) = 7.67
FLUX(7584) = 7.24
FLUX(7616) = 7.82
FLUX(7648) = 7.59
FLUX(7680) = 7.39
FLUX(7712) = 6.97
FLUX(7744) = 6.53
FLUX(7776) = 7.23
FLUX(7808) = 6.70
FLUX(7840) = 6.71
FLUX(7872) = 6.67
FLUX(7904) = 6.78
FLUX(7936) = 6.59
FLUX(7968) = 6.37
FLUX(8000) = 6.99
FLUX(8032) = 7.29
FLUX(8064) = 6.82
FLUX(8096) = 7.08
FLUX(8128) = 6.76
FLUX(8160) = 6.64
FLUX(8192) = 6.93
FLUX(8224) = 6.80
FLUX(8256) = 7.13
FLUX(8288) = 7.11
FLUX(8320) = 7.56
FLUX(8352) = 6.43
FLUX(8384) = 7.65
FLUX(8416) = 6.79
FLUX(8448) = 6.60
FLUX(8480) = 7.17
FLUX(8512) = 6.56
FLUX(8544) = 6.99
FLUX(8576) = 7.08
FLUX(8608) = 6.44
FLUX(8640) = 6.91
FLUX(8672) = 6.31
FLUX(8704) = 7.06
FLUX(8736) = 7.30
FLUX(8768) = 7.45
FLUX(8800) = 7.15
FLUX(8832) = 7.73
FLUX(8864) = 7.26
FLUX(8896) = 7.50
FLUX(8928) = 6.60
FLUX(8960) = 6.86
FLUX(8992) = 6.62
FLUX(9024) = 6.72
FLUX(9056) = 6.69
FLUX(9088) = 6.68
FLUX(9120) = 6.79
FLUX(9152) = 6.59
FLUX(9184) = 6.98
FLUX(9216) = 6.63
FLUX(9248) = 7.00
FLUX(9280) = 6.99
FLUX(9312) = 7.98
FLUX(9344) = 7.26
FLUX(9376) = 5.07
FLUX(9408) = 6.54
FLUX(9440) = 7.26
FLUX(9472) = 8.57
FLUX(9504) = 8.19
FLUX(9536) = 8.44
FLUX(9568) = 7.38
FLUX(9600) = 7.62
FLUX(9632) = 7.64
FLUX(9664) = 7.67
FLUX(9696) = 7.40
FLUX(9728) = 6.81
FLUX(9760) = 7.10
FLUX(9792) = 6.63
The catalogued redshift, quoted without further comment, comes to 0.27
